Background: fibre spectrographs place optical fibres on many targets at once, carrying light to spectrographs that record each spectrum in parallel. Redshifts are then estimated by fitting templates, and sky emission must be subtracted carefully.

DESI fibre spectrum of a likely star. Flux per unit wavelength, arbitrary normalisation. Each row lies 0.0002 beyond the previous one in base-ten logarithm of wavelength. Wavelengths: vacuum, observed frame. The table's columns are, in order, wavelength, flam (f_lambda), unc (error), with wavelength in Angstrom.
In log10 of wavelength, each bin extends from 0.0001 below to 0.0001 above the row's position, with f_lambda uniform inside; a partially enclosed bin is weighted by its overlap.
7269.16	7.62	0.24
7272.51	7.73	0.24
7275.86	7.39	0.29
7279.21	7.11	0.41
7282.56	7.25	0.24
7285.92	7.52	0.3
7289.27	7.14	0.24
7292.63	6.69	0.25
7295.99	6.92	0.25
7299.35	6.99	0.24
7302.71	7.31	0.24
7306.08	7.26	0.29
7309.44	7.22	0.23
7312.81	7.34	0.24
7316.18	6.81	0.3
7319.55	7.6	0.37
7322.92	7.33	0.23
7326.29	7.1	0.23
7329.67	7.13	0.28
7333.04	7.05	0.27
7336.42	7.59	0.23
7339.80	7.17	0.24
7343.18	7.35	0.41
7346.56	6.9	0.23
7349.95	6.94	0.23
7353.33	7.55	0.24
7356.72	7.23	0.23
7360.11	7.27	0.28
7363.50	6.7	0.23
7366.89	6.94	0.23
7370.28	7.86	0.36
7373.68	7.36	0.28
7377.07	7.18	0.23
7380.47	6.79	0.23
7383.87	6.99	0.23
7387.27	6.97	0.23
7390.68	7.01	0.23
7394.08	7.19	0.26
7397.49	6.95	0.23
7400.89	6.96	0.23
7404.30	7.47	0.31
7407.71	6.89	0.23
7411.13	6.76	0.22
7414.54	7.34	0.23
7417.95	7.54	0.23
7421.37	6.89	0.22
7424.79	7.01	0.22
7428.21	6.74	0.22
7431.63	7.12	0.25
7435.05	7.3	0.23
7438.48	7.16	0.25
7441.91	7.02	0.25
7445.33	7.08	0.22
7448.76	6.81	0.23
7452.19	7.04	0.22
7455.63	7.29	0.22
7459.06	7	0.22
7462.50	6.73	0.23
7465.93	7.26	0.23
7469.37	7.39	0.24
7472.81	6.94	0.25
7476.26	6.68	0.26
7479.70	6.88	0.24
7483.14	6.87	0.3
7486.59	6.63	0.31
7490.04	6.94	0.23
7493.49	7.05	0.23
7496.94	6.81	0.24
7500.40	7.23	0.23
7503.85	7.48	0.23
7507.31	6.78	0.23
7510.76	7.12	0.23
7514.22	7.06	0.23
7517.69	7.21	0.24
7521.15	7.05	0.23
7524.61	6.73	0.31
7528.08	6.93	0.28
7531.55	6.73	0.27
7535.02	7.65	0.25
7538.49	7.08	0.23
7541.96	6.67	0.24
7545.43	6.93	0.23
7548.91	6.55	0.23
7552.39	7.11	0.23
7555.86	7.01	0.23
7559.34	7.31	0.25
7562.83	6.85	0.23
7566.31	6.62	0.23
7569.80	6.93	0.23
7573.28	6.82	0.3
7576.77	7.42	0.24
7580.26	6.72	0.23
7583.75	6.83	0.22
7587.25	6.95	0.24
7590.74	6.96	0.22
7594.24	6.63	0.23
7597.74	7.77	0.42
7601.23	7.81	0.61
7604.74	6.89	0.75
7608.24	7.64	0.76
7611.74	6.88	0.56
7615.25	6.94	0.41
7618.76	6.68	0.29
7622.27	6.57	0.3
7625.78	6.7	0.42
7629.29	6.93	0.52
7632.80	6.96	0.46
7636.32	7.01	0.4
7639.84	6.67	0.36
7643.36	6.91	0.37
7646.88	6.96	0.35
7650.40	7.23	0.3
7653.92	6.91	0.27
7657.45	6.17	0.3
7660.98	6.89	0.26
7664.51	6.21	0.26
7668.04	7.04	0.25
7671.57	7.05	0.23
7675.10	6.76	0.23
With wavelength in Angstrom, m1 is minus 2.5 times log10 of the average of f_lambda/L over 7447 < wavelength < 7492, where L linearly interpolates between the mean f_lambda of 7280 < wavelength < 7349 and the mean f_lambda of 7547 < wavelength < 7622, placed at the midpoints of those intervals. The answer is 0.02 mag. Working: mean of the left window 7.18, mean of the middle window 6.96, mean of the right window 7.01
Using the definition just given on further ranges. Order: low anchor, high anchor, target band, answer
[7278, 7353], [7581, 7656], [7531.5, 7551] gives 0.01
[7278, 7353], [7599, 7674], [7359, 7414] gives 0.01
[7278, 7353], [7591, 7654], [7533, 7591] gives 0.01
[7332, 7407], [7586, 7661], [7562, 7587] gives 0.02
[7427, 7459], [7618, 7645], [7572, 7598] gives -0.02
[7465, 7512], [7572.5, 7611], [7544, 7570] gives 0.03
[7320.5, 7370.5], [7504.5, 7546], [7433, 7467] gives 0.00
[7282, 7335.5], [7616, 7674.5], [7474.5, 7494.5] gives 0.02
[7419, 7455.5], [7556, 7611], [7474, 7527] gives 0.01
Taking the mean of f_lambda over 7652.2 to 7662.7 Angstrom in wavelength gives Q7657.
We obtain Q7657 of 6.65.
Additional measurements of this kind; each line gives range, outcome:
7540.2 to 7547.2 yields 6.8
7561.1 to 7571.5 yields 6.8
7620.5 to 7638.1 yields 6.83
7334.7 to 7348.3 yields 7.25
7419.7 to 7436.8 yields 7.01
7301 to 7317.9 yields 7.19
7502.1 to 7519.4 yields 7.13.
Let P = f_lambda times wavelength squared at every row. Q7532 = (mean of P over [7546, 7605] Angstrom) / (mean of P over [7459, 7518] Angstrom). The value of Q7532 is 1.0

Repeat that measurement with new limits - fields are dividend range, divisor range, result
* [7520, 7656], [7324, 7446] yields 1.03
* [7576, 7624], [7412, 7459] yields 1.04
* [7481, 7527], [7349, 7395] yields 1.01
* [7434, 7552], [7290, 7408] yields 1.02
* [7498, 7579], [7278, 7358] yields 1.03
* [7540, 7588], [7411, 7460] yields 1.01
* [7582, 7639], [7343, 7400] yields 1.05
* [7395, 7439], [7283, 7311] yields 1.03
